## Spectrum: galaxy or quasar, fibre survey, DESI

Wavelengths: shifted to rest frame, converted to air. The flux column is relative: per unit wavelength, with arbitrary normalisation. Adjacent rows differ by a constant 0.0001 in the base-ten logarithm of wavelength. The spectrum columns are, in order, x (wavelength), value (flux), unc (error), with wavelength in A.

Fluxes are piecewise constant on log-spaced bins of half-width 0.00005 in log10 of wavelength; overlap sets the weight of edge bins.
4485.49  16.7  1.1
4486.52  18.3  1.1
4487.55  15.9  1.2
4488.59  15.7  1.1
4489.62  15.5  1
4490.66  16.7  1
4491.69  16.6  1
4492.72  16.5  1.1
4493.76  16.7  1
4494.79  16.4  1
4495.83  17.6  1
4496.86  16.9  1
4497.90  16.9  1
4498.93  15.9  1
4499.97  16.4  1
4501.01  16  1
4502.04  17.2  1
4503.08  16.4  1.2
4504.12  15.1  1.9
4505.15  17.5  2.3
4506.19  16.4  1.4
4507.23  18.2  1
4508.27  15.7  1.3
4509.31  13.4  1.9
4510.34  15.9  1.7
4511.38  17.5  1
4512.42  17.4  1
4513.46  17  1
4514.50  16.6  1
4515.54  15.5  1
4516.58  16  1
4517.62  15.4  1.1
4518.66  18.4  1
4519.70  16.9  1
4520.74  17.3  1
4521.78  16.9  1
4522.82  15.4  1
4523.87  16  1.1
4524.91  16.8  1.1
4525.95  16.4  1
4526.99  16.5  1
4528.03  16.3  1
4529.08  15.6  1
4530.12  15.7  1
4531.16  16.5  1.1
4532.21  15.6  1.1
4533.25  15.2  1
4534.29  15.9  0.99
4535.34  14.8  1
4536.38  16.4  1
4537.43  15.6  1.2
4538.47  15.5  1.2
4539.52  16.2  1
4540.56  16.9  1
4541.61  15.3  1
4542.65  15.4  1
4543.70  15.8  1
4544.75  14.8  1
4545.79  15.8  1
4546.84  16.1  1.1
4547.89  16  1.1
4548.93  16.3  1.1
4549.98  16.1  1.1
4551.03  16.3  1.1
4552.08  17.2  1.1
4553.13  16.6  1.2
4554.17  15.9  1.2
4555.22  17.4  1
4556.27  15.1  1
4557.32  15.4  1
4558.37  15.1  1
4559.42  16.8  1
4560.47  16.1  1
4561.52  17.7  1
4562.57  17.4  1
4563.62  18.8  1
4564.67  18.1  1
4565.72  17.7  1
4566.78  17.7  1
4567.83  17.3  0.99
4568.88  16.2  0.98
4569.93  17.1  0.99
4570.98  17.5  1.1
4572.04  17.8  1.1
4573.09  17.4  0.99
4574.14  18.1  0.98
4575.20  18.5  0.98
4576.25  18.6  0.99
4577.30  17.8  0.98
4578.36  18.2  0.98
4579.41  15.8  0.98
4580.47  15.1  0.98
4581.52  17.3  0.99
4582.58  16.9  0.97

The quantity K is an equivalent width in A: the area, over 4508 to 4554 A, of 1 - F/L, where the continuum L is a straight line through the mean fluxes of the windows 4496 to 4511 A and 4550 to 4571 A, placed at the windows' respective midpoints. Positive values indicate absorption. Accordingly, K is 1.3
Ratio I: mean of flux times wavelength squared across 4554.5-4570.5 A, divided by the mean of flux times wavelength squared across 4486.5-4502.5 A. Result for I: 1.06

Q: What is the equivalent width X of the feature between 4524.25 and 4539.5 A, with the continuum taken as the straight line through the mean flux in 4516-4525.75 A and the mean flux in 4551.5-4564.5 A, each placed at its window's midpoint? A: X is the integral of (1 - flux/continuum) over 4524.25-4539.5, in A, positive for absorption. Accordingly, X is 0.6 A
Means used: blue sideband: 16.6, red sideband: 16.7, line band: 15.9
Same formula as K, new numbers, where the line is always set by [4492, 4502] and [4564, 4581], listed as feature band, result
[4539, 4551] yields 0.9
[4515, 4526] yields 0.3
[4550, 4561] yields 0.7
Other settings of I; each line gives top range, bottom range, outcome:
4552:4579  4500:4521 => 1.07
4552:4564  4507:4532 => 1.03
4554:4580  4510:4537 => 1.08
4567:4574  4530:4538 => 1.12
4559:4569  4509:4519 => 1.09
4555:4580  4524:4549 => 1.10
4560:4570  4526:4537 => 1.11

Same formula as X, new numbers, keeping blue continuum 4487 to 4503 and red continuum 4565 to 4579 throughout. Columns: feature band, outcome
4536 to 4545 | 0.73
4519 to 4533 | 0.53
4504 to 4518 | 0.35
